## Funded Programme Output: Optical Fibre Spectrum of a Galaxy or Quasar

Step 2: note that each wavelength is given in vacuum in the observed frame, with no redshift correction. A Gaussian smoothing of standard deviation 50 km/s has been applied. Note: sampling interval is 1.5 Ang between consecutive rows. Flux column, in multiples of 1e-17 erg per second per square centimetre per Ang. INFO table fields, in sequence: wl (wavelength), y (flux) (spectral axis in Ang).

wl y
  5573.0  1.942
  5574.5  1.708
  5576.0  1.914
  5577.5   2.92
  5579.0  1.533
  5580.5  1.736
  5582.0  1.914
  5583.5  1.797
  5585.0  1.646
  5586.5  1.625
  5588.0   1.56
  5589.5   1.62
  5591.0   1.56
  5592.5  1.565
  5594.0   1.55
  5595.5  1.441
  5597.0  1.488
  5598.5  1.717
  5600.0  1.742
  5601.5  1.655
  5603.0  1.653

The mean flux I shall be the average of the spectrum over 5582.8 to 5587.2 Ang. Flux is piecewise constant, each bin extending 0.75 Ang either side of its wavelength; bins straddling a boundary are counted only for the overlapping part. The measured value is 1.69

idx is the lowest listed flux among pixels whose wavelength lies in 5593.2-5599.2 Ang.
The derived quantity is 1.441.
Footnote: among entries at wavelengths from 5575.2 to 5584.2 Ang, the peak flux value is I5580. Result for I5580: 2.92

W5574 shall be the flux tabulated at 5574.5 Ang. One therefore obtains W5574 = 1.708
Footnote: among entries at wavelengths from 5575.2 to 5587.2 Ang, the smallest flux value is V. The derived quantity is 1.533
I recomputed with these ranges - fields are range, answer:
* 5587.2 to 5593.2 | 1.58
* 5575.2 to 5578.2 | 2.4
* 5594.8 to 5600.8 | 1.6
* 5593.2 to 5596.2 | 1.5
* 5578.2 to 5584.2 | 1.75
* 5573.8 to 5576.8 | 1.83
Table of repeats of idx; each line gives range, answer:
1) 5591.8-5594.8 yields 1.55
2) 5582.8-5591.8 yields 1.56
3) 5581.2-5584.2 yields 1.797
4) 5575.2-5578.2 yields 1.914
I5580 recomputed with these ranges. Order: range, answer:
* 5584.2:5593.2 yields 1.646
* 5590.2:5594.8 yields 1.565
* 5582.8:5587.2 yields 1.797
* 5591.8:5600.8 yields 1.742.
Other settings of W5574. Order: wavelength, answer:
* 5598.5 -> 1.717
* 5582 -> 1.914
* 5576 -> 1.914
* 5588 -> 1.56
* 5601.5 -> 1.655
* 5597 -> 1.488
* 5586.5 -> 1.625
